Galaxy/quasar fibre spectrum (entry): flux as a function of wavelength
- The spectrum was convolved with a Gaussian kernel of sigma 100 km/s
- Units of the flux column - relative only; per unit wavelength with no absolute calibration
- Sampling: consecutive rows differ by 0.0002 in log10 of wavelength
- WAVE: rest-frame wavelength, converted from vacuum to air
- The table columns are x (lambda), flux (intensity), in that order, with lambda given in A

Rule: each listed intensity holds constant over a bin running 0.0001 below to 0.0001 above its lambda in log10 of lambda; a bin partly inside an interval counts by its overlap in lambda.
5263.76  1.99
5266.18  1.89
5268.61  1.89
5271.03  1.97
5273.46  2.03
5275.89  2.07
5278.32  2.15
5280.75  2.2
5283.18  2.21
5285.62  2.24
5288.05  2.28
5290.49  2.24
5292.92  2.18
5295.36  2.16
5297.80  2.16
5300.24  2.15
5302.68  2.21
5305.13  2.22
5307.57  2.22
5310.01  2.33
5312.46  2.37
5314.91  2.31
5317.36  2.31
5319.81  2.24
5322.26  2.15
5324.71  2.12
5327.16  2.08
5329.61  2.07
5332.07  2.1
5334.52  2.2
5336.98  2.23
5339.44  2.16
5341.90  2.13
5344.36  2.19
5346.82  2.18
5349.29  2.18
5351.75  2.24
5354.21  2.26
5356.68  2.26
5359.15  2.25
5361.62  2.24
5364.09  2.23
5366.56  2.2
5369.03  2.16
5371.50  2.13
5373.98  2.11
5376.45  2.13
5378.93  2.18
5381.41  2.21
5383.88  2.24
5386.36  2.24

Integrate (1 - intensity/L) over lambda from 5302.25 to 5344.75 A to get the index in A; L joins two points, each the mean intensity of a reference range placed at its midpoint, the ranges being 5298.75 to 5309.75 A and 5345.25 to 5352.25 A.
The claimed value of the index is 0.04 A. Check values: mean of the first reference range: 2.21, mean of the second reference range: 2.19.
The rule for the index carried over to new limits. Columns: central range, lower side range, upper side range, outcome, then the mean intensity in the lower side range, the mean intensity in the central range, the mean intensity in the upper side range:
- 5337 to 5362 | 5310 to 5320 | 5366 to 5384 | 0.2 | 2.32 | 2.21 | 2.17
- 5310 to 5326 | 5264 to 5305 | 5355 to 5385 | -0.8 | 2.13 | 2.25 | 2.2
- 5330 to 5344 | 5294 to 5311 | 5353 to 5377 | 0.3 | 2.21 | 2.16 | 2.2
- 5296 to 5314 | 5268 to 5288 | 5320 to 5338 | -0.9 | 2.11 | 2.24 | 2.14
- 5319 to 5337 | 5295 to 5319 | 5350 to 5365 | 0.8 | 2.25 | 2.14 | 2.24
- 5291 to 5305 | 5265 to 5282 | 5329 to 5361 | -0.6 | 2.03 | 2.18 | 2.19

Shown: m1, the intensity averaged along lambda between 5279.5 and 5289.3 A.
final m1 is 2.23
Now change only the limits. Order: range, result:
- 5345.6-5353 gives 2.2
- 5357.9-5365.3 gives 2.24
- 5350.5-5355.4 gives 2.25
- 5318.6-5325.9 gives 2.17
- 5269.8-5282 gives 2.09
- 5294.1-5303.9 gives 2.17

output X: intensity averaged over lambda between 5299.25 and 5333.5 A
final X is 2.21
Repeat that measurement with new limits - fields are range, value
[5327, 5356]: 2.17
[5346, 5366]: 2.23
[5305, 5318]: 2.3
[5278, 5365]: 2.21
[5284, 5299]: 2.21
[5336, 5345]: 2.17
